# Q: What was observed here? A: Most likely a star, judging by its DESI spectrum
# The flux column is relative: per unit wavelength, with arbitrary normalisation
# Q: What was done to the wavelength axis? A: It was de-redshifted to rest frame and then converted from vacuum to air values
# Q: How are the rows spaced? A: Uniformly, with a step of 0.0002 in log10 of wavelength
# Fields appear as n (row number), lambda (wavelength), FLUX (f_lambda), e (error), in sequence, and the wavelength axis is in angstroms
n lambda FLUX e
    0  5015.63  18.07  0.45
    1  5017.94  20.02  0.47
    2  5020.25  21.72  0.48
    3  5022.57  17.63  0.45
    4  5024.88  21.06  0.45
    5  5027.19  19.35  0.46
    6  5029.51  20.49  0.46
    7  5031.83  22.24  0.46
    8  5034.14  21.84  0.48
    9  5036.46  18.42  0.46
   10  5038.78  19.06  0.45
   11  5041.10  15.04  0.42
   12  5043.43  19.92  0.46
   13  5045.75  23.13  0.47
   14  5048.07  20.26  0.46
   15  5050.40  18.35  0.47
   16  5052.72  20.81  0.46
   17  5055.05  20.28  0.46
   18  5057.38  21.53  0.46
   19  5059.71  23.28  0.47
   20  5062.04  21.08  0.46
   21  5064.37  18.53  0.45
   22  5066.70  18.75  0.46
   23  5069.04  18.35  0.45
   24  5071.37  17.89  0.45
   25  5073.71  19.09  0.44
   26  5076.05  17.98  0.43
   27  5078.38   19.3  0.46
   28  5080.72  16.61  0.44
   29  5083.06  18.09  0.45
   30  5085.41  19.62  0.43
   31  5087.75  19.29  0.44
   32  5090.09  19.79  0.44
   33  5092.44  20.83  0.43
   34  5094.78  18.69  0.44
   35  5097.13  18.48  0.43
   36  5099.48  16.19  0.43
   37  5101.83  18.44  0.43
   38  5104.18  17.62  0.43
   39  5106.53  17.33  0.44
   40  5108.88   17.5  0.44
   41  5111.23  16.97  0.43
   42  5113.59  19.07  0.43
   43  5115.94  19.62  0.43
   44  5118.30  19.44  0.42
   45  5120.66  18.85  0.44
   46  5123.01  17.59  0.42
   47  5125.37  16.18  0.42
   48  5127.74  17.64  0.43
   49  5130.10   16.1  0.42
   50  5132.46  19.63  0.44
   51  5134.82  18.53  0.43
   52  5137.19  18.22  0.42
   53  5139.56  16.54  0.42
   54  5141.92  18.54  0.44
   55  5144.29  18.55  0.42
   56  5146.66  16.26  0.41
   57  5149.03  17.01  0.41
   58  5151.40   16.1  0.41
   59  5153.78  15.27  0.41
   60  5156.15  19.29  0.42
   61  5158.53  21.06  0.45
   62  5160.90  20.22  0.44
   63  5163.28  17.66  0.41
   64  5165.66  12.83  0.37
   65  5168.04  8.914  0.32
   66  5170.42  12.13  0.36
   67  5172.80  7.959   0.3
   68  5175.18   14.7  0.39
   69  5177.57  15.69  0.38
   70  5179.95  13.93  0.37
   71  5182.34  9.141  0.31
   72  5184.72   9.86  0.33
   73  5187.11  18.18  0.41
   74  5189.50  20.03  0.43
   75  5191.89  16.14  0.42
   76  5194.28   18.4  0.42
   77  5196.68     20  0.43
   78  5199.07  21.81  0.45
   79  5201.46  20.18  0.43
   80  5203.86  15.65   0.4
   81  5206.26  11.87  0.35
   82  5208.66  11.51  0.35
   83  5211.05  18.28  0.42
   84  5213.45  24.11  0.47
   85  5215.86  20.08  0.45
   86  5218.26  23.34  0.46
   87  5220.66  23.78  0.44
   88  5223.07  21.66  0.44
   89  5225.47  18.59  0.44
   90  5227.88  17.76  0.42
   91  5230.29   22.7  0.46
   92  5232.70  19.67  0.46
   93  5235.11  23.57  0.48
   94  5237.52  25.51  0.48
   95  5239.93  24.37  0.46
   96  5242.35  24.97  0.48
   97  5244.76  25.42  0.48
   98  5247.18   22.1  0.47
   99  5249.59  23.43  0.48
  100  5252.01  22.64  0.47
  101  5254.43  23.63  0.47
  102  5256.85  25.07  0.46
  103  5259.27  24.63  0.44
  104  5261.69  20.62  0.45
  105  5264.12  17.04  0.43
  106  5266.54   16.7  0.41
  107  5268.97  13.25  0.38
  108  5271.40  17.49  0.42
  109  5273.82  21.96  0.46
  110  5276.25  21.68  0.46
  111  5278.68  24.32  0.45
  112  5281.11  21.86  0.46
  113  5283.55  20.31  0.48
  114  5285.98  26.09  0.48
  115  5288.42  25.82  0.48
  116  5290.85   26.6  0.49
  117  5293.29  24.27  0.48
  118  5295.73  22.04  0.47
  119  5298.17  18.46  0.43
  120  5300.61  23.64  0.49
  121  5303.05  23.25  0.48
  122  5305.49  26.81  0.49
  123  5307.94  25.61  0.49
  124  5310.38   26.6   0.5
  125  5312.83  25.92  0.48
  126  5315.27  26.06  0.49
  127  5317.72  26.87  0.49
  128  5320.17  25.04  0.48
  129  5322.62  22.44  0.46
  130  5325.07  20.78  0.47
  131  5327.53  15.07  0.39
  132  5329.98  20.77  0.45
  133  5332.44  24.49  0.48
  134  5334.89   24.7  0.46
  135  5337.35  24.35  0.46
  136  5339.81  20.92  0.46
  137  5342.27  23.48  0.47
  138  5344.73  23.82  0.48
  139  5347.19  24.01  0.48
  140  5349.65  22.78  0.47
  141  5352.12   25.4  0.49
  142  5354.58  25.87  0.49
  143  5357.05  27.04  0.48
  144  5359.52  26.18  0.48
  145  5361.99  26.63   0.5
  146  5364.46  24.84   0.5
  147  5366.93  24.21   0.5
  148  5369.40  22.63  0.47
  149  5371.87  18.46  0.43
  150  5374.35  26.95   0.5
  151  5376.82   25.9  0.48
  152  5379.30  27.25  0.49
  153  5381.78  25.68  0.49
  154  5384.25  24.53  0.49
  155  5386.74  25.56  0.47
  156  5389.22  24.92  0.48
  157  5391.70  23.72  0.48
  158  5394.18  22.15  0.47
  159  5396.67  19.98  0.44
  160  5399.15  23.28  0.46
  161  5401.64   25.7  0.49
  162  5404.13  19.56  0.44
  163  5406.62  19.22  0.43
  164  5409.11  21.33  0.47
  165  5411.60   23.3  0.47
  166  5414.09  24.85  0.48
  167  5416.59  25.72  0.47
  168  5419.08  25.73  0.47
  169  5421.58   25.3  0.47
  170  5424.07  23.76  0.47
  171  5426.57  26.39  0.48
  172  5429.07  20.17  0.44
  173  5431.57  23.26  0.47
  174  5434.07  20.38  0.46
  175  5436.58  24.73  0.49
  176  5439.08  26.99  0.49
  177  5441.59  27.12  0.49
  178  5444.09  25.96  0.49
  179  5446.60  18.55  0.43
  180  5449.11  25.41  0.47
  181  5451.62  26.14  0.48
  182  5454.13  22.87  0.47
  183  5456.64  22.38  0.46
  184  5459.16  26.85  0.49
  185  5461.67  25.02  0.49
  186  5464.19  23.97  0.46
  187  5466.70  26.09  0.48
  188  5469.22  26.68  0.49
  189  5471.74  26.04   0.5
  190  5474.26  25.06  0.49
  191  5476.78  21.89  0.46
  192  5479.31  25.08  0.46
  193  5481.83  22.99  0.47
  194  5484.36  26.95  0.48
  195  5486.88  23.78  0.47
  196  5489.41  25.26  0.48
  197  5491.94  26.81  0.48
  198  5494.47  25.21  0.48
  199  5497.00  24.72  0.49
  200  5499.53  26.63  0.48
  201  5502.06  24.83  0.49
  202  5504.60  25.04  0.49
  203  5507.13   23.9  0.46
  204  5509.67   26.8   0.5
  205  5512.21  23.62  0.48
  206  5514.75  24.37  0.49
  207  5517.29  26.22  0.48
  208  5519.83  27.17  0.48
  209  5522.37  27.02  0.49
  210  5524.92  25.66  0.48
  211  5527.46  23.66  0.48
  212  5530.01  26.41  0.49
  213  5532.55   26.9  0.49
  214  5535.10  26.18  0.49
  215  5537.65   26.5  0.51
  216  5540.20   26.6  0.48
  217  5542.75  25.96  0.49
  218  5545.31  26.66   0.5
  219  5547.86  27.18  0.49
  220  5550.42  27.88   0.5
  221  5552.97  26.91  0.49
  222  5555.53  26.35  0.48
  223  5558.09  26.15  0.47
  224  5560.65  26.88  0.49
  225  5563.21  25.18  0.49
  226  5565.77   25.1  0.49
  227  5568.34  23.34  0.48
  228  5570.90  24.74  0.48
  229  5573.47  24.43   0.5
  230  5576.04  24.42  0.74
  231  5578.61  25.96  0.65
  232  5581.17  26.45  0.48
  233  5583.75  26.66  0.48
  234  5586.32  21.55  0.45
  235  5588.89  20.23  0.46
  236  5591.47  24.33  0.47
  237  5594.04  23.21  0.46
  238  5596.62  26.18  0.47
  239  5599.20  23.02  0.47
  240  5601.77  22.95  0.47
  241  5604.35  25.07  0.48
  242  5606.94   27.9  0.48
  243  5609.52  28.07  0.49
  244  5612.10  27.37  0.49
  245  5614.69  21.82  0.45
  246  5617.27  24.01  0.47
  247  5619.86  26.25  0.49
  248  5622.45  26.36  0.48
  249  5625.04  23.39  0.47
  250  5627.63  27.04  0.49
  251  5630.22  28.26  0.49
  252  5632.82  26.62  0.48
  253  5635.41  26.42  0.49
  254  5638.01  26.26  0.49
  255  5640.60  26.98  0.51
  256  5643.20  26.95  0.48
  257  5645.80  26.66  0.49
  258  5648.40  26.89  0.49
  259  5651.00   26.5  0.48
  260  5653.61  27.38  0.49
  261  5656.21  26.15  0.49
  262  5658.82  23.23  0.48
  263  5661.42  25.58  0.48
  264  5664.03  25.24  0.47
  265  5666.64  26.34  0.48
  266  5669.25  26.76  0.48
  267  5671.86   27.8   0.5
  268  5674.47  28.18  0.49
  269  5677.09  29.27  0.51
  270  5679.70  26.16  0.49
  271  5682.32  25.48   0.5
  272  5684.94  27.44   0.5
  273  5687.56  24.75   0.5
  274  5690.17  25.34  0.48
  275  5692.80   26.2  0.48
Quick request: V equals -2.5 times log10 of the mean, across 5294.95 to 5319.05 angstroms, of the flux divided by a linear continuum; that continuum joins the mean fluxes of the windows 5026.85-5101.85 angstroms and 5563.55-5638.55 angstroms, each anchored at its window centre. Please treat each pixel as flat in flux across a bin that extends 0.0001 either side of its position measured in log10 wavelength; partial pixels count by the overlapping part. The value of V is -0.12 mag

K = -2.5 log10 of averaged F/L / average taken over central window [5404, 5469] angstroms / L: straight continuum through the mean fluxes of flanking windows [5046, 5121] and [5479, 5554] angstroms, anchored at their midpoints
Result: 0.02 mag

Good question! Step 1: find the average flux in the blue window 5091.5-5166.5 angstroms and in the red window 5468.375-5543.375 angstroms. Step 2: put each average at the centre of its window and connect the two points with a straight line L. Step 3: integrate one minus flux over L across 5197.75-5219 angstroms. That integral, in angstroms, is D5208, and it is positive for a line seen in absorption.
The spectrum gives 1.1 angstroms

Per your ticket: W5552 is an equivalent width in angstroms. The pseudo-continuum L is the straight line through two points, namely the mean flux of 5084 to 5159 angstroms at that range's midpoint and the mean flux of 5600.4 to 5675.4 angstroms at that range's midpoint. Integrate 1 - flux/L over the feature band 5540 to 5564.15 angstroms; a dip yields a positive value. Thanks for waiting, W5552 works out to -1.7 angstroms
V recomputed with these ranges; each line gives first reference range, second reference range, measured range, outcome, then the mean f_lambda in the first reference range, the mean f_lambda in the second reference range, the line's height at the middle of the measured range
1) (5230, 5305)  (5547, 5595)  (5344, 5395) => -0.06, 22.4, 25.1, 23.3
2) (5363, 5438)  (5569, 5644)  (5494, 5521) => -0.04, 23.7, 25.2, 24.5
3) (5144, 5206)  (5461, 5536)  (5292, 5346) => -0.17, 15.9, 25.3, 20.1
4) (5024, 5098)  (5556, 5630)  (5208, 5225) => 0.03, 19.6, 25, 21.2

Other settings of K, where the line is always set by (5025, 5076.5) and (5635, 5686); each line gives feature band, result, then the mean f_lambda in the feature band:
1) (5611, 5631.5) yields 0.025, 25.5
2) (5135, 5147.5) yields 0.176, 17.7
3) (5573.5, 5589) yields 0.051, 24.5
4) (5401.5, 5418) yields 0.055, 22.7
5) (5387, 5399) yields 0.029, 23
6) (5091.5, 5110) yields 0.130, 18.1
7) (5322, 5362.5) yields -0.016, 23.4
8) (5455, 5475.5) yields -0.035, 25.2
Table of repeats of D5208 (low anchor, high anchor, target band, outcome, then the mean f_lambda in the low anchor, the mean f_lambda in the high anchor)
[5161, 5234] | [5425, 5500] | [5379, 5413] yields -0.8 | 17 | 24.6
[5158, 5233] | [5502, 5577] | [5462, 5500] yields -1.3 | 17.1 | 25.8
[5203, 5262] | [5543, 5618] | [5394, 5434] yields 0.6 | 21.5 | 25.2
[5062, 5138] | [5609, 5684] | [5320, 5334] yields 0.3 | 18.4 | 26.3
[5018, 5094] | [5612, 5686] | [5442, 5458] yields 0.2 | 19.7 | 26.3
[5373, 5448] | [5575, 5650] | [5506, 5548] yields -1.9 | 23.9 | 25.4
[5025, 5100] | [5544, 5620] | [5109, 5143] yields 3.6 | 19.5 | 25.2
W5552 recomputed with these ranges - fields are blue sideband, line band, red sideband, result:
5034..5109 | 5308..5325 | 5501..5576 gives -1.9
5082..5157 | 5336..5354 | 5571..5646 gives -1.9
